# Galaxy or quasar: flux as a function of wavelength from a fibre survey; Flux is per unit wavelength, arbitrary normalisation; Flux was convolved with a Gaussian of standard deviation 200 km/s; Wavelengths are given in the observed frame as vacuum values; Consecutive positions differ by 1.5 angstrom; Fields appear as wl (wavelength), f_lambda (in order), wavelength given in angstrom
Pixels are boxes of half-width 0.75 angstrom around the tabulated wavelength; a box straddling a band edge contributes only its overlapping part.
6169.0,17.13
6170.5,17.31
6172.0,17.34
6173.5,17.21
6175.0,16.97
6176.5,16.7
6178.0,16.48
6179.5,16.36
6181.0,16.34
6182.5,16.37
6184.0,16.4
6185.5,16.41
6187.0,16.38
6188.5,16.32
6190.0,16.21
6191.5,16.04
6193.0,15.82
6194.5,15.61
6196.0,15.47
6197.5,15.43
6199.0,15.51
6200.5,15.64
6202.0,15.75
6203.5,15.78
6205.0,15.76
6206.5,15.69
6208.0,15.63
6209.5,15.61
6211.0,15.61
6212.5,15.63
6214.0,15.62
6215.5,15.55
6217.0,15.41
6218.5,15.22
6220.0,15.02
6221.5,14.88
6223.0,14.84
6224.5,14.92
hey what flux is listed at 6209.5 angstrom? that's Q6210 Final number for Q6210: 15.61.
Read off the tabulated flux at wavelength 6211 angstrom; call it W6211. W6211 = 15.61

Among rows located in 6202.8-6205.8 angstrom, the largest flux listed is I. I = 15.78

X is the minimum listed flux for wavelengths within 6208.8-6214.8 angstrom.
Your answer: 15.61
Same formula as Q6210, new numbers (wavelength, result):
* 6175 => 16.97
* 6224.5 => 14.92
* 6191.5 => 16.04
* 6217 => 15.41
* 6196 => 15.47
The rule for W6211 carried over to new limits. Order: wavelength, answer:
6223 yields 14.84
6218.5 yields 15.22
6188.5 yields 16.32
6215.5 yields 15.55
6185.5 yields 16.41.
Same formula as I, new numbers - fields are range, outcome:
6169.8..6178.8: 17.34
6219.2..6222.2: 15.02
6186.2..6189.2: 16.38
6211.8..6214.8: 15.63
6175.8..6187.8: 16.7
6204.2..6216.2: 15.76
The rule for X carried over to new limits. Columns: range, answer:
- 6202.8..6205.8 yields 15.76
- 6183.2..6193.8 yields 15.82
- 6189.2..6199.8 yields 15.43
